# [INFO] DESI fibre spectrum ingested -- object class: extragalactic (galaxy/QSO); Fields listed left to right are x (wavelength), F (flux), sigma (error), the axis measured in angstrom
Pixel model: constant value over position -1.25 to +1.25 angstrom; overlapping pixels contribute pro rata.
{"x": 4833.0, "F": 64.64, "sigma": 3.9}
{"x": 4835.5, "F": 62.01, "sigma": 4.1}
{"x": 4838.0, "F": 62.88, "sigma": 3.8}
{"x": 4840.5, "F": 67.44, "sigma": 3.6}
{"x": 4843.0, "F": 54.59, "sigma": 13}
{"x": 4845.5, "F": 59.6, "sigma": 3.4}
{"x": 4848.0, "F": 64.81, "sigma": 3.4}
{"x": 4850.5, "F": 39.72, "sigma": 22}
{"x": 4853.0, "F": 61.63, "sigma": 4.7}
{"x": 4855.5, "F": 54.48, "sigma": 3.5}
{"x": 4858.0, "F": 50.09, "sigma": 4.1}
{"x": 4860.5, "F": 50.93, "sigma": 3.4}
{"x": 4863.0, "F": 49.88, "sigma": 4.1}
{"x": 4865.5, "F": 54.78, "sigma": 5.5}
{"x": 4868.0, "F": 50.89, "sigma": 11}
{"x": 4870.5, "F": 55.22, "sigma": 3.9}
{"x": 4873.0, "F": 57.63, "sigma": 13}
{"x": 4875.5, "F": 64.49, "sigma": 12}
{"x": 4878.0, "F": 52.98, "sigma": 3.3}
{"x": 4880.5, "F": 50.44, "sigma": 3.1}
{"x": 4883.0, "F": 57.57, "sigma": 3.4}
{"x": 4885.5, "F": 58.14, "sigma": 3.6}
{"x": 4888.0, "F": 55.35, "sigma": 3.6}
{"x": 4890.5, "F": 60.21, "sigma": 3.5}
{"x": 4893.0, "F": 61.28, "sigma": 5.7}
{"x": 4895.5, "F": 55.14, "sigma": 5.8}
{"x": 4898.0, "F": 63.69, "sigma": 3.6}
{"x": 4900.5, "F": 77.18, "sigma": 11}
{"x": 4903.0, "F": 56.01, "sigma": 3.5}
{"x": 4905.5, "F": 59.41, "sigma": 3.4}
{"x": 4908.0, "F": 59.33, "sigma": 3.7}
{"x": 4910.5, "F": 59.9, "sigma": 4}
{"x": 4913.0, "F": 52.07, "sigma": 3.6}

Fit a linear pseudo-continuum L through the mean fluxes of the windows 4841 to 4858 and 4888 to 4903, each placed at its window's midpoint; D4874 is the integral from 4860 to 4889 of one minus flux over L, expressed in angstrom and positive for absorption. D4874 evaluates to 2.1 angstrom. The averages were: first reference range 55.9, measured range 55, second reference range 62.2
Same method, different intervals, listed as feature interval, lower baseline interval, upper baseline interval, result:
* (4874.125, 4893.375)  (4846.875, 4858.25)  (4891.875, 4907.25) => 0.7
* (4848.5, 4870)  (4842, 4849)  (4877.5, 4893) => 2.3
